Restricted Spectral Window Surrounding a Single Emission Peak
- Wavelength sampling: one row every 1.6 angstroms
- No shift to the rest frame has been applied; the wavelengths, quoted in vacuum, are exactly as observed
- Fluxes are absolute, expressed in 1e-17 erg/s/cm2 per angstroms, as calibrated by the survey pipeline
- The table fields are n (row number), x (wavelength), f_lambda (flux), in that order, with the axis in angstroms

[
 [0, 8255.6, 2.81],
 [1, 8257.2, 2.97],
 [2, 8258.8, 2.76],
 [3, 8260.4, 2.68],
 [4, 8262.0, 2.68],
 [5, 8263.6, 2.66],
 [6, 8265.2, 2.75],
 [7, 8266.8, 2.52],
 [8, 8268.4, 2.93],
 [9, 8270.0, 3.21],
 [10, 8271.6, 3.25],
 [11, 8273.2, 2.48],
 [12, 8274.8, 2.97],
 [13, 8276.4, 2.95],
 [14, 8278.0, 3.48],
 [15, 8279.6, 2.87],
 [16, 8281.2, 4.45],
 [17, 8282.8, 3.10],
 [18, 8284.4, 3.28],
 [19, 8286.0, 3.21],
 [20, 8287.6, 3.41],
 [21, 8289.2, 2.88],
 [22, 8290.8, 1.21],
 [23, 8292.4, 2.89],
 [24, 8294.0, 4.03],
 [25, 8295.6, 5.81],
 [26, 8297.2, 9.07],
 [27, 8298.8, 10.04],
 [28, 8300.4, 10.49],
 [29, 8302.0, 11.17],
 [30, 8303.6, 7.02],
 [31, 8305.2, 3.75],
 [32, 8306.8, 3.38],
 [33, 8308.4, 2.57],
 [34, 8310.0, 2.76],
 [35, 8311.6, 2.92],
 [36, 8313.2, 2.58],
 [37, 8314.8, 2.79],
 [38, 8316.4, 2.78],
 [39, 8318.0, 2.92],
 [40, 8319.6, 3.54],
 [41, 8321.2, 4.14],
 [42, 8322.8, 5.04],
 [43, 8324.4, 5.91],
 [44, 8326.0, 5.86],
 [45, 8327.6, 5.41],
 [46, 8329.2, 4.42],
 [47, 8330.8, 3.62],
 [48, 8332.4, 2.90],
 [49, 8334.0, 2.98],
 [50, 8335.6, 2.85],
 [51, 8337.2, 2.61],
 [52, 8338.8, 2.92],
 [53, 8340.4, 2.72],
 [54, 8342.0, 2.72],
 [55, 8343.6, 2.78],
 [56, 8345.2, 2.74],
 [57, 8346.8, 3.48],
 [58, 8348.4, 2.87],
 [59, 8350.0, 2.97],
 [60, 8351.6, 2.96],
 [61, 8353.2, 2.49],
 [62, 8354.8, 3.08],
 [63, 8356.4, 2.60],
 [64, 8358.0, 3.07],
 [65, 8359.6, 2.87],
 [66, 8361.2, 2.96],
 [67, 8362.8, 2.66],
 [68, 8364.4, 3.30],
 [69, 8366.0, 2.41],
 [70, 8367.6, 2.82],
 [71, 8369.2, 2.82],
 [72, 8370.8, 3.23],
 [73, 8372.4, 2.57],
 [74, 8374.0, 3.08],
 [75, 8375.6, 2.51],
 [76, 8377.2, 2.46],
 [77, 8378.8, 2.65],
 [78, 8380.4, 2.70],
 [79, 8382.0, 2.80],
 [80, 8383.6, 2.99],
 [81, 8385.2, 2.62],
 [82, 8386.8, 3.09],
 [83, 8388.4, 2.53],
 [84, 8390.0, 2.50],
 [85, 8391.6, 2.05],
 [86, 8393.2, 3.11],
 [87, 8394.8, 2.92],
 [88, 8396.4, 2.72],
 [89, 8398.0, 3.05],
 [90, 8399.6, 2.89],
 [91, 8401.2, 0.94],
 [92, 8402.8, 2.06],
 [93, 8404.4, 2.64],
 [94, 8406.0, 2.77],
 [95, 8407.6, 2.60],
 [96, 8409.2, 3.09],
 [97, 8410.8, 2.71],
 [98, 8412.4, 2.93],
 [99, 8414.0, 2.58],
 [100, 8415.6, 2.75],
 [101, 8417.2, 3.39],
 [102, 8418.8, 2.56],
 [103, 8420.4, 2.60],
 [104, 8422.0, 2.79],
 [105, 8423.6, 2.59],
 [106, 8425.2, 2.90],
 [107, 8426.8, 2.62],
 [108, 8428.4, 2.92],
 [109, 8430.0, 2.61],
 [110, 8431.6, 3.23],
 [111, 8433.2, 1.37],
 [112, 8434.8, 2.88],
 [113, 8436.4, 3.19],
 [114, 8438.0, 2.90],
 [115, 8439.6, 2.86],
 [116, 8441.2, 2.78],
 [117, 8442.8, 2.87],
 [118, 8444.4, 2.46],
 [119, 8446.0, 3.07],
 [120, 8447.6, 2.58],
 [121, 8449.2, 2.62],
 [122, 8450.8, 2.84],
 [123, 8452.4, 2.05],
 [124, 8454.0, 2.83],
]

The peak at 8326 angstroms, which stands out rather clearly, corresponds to [N II]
